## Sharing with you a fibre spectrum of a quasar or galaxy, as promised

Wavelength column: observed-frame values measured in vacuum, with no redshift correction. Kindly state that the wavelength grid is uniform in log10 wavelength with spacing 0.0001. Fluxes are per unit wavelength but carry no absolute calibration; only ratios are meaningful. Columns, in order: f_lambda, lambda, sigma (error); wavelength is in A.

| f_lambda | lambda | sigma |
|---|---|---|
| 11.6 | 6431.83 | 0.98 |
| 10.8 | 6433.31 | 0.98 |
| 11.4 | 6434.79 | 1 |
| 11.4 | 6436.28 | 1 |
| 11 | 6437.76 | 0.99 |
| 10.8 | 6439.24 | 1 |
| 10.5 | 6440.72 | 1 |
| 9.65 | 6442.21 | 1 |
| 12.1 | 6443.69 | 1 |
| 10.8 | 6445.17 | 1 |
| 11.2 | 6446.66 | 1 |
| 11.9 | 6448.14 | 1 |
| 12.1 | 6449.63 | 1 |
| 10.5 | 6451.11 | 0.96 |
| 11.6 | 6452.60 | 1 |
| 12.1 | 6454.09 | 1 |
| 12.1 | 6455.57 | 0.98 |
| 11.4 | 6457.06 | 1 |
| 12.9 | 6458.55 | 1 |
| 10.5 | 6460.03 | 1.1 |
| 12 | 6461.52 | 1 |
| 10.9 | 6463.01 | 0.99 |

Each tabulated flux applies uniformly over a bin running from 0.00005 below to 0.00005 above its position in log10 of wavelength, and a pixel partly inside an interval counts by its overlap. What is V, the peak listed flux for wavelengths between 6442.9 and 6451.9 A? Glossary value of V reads 12.1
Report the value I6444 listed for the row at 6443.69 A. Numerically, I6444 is 12.1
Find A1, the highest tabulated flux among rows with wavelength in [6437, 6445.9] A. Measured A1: 12.1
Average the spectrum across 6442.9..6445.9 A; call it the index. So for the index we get 11.4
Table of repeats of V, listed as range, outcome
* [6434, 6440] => 11.4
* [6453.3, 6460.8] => 12.9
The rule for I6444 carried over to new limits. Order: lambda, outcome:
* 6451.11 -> 10.5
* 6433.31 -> 10.8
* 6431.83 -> 11.6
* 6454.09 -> 12.1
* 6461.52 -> 12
